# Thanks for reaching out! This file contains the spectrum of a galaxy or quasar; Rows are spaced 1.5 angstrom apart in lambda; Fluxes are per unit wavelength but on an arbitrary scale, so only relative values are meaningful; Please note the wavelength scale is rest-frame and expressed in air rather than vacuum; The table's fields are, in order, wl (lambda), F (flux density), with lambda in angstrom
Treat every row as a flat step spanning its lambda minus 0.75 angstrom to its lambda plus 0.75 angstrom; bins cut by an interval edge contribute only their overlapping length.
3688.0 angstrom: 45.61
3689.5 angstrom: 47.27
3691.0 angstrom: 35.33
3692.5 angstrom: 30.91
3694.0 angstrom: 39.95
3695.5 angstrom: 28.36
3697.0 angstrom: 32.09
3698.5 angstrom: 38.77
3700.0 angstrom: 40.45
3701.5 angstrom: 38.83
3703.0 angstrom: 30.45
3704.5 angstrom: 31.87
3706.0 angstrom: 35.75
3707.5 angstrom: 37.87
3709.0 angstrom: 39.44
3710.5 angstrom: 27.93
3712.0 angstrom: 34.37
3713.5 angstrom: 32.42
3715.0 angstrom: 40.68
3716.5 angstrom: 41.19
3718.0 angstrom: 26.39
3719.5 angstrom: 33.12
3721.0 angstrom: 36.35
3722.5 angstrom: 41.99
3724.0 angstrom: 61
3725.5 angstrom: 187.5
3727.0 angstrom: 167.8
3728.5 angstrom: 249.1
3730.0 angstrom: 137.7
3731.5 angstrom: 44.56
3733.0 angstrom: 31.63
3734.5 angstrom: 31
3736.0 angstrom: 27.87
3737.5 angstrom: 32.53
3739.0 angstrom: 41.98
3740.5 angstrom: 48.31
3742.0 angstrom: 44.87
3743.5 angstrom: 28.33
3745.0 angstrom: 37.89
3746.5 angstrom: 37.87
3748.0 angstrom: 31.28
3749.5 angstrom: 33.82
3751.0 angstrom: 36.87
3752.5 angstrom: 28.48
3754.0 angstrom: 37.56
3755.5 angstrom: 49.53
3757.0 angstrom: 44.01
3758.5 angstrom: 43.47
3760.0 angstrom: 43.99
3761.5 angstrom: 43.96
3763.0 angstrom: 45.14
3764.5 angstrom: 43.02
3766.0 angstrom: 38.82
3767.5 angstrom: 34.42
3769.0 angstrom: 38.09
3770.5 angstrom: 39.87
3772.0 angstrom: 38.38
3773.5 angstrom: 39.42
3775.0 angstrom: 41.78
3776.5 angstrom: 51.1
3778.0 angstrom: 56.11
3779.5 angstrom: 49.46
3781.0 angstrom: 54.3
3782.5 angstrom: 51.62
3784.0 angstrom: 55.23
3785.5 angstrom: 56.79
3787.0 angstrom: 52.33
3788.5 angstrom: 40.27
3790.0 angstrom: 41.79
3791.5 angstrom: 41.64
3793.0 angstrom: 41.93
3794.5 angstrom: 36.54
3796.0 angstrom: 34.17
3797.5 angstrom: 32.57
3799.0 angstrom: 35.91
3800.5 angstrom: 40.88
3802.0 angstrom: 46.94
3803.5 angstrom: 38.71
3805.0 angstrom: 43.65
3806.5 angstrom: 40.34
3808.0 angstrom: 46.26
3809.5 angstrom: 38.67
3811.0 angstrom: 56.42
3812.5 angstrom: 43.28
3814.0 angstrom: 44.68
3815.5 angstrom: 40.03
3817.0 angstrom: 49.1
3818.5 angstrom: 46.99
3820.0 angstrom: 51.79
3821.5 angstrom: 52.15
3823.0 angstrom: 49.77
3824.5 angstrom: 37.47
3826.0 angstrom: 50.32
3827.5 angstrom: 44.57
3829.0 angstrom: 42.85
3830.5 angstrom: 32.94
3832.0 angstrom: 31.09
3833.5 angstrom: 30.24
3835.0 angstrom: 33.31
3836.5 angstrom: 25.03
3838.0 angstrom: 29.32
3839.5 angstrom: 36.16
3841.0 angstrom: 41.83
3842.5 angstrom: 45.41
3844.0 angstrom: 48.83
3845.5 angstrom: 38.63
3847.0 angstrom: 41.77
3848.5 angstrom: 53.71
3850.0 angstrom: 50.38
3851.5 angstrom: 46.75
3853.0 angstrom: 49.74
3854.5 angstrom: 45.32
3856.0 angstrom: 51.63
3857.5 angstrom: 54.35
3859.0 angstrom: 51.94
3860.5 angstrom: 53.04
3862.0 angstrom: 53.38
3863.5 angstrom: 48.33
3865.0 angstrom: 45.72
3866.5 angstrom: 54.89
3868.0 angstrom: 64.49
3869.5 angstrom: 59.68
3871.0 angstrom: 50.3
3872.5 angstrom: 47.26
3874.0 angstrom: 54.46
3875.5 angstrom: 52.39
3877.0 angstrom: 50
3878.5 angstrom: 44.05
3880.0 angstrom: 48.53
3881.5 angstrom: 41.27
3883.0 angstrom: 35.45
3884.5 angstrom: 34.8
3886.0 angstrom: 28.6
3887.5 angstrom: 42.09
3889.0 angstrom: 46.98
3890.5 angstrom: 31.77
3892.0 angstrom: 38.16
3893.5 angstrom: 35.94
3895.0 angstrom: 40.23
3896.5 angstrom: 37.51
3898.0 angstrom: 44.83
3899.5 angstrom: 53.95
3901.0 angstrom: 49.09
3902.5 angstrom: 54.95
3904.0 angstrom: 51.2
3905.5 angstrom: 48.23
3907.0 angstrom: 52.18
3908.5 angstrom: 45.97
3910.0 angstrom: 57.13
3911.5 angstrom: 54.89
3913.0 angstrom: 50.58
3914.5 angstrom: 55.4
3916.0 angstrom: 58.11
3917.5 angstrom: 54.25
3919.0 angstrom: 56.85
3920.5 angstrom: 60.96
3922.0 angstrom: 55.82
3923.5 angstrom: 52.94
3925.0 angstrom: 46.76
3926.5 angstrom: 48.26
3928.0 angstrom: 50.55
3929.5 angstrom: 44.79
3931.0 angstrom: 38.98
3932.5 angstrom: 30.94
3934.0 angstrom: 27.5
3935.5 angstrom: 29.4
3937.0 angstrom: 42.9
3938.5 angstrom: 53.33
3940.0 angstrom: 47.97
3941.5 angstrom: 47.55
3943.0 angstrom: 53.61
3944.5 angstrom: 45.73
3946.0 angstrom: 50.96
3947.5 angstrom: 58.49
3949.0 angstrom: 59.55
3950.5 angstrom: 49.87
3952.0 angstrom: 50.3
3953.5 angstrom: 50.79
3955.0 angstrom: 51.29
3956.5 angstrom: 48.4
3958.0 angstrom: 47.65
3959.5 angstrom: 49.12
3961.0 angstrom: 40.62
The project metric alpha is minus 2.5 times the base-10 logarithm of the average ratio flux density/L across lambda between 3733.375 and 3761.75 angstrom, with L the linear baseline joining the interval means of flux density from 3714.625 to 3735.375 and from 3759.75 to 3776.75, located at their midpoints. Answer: 0.48 mag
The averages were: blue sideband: 81.1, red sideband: 41.1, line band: 37.9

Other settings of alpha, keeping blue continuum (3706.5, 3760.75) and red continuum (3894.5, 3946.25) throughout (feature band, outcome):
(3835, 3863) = 0.12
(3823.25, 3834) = 0.29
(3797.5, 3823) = 0.16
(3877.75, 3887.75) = 0.26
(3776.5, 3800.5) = 0.16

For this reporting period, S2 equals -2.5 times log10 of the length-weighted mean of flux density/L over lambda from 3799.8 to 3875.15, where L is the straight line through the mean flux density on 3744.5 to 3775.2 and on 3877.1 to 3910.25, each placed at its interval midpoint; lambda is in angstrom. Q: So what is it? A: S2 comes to -0.09 mag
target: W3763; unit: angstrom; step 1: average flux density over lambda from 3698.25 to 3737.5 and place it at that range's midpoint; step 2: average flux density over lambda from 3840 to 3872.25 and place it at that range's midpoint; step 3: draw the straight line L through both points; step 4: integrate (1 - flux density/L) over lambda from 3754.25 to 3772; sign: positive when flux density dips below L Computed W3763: 4.5 angstrom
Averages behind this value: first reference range 59.2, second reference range 49.9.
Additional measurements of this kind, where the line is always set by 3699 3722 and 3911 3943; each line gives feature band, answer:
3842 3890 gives -3.71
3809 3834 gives -1.22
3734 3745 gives 0.11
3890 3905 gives 0.76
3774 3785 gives -3.31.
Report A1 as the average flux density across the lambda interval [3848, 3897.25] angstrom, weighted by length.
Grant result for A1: 46.7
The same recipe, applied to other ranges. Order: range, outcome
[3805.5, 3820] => 45.4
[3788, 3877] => 44.7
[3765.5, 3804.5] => 43.5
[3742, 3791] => 42.7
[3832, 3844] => 35.2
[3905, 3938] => 48.4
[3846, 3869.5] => 51.2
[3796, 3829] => 44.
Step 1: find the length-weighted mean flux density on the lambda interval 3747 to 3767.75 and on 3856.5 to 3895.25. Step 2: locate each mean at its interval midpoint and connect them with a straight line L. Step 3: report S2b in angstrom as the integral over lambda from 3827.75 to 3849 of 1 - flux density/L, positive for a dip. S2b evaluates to 3.1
